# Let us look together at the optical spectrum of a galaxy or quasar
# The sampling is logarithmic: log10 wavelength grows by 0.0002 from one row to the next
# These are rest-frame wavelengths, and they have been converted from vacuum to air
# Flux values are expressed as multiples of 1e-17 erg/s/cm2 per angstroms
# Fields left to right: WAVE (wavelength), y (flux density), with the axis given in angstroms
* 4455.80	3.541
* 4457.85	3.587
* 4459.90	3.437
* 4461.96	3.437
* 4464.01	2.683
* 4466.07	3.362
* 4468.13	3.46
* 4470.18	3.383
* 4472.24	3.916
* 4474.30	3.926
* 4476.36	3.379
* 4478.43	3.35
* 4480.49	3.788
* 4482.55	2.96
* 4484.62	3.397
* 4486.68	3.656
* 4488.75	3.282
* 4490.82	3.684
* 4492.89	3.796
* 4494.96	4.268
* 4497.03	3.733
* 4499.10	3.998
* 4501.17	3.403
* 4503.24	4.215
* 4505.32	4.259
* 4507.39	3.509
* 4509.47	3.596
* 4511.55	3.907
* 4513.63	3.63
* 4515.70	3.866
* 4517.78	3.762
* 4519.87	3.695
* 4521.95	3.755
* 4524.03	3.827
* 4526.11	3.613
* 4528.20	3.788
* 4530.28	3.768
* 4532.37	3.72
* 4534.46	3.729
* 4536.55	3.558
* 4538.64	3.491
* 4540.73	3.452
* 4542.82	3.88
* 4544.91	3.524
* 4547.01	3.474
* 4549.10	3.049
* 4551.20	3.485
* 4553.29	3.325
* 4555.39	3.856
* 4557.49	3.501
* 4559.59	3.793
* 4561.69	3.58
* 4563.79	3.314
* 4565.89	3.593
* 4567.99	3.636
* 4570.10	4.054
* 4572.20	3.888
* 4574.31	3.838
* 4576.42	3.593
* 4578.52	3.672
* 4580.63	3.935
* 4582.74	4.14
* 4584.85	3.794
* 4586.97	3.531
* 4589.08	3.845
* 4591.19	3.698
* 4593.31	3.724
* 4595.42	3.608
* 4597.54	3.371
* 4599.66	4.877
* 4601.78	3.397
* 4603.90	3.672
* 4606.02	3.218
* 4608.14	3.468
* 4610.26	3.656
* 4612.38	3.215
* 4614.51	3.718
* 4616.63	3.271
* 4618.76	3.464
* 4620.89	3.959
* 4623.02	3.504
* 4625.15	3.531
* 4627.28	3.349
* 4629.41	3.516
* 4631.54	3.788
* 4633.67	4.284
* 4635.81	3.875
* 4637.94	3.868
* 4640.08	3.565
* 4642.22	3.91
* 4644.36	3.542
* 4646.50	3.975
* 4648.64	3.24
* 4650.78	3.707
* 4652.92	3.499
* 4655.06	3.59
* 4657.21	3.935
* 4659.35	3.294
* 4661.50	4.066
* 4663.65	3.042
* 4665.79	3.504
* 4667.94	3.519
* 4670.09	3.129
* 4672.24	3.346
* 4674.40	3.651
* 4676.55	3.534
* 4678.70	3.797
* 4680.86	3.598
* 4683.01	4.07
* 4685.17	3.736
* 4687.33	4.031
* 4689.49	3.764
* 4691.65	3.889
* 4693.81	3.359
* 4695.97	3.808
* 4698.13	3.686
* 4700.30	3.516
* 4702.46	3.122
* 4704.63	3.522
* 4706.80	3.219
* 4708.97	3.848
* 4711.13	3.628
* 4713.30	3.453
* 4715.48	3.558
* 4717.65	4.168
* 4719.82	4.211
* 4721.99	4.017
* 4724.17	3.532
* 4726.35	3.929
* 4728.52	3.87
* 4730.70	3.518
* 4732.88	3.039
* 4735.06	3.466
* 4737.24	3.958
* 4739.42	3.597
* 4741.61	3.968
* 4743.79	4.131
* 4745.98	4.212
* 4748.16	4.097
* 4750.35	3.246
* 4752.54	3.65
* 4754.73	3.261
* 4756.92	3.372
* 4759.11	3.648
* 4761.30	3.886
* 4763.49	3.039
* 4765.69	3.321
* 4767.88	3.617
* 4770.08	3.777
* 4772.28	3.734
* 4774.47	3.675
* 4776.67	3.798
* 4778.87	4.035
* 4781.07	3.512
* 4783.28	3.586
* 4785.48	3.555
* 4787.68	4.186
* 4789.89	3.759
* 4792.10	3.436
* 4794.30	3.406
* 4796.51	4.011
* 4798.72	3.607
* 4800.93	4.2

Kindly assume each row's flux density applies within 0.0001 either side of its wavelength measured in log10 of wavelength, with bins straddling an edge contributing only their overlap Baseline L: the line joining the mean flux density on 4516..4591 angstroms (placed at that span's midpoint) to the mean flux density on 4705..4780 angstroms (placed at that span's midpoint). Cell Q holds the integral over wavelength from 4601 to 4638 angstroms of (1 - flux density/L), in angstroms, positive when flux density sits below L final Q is 0.9 angstroms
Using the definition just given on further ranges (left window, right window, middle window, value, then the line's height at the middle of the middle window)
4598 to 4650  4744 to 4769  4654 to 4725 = -0.28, 3.63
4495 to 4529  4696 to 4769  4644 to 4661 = 0.40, 3.7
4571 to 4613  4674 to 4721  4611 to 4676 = 1.90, 3.7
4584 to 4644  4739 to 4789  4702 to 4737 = 0.34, 3.68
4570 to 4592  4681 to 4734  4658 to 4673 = 1.21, 3.73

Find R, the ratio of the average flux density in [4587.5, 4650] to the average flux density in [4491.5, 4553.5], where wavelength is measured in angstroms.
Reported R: 1.0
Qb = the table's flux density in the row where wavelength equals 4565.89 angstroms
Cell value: 3.593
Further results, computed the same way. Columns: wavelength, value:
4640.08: 3.565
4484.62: 3.397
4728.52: 3.87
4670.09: 3.129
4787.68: 4.186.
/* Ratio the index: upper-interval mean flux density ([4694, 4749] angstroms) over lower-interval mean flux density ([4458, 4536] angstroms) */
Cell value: 1.02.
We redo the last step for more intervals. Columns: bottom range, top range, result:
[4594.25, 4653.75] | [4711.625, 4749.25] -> 1.04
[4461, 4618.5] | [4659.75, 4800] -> 1.00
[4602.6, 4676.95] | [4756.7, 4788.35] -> 1.02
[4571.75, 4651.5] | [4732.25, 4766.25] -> 0.98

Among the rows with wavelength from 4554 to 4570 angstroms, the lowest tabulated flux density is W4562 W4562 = 3.314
